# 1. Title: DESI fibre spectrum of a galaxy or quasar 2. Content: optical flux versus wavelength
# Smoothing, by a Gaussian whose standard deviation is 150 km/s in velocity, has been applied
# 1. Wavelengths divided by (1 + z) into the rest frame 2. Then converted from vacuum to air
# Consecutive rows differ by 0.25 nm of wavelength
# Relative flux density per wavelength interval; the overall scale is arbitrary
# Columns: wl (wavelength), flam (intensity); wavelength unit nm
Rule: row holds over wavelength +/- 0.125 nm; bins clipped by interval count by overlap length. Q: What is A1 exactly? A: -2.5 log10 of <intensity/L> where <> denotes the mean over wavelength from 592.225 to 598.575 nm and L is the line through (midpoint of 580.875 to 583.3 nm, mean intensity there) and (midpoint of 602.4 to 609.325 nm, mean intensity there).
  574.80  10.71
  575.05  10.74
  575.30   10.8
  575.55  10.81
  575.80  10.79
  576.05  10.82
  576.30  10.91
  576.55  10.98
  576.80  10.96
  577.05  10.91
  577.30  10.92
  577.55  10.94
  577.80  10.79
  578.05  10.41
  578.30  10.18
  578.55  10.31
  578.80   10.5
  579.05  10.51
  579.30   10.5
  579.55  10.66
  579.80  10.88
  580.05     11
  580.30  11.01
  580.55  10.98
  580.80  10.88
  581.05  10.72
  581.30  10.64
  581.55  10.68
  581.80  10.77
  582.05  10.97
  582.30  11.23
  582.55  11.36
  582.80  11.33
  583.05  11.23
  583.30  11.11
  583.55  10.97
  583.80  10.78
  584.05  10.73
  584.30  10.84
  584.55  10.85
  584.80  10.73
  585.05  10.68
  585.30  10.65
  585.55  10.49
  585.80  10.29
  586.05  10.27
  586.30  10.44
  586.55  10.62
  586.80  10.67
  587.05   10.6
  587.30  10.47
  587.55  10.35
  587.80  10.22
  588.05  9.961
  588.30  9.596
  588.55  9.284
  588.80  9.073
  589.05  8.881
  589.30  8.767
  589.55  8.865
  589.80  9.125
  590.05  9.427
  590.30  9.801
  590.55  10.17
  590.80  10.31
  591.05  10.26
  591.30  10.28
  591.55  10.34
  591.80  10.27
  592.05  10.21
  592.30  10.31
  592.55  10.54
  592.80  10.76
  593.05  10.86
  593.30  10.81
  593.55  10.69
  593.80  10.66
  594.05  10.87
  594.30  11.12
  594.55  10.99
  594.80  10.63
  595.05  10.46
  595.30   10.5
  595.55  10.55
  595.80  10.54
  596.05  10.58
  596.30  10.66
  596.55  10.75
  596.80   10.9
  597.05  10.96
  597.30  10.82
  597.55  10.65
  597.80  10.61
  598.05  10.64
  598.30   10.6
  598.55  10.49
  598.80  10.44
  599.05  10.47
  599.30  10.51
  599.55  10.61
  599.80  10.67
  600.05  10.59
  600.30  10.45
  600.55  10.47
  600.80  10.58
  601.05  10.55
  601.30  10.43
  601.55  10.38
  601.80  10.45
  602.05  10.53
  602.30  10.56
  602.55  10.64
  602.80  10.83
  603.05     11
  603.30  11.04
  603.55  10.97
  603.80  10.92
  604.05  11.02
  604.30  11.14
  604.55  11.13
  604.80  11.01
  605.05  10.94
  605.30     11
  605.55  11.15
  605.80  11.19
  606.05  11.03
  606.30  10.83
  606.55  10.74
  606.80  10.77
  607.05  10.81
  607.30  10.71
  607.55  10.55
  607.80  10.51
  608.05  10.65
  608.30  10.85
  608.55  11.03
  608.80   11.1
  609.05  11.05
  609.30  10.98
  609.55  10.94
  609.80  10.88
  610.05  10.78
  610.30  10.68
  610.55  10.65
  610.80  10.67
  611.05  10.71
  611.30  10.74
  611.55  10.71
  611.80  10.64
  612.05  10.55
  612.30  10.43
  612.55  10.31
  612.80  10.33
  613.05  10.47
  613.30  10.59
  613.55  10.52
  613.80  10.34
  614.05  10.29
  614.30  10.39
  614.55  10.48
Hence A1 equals 0.03 mag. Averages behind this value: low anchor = 11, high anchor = 10.9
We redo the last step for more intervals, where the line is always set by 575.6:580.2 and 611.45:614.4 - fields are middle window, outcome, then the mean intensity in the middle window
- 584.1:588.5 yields 0.02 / 10.4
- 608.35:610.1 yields -0.05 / 11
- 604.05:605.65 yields -0.05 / 11.1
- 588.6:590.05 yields 0.18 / 9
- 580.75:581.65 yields 0.00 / 10.7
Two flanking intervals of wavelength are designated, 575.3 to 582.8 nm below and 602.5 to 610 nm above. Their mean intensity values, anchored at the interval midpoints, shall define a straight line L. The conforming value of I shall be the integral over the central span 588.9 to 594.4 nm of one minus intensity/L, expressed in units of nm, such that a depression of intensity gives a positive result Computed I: 0.361 nm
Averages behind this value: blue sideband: 10.8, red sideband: 10.9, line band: 10.1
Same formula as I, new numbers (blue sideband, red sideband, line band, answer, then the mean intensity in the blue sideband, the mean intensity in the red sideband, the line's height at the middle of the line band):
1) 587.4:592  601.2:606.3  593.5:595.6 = -0.125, 9.73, 10.9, 10.1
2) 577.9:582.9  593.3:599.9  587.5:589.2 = 0.181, 10.8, 10.7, 10.7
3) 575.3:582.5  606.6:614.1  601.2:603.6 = 0.006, 10.8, 10.7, 10.7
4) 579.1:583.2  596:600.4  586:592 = 0.485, 10.9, 10.6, 10.8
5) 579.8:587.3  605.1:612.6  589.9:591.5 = 0.113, 10.8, 10.8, 10.8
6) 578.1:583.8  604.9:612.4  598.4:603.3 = 0.110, 10.8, 10.8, 10.8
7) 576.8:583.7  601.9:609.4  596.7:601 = 0.103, 10.8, 10.9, 10.9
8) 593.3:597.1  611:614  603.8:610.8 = -0.205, 10.7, 10.5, 10.6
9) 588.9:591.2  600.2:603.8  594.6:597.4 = -0.166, 9.52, 10.6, 10.1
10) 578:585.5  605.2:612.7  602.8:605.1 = -0.047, 10.8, 10.8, 10.8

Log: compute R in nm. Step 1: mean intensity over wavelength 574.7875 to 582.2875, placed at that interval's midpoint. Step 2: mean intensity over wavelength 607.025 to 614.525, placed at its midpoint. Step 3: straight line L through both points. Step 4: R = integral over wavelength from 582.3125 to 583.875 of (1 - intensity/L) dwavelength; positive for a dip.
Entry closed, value -0.058 nm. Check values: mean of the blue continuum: 10.8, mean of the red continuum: 10.7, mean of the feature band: 11.1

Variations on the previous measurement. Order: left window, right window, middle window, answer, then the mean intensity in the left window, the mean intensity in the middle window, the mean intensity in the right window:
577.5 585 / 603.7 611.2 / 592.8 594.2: 0.01 nm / 10.8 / 10.8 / 10.9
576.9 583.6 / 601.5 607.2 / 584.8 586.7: 0.06 nm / 10.8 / 10.5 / 10.9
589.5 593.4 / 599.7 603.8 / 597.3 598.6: -0.02 nm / 10.2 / 10.6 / 10.6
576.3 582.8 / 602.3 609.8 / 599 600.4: 0.04 nm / 10.8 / 10.6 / 10.9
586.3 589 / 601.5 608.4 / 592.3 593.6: -0.05 nm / 10.1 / 10.7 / 10.8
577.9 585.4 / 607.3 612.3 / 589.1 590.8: 0.22 nm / 10.8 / 9.41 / 10.8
